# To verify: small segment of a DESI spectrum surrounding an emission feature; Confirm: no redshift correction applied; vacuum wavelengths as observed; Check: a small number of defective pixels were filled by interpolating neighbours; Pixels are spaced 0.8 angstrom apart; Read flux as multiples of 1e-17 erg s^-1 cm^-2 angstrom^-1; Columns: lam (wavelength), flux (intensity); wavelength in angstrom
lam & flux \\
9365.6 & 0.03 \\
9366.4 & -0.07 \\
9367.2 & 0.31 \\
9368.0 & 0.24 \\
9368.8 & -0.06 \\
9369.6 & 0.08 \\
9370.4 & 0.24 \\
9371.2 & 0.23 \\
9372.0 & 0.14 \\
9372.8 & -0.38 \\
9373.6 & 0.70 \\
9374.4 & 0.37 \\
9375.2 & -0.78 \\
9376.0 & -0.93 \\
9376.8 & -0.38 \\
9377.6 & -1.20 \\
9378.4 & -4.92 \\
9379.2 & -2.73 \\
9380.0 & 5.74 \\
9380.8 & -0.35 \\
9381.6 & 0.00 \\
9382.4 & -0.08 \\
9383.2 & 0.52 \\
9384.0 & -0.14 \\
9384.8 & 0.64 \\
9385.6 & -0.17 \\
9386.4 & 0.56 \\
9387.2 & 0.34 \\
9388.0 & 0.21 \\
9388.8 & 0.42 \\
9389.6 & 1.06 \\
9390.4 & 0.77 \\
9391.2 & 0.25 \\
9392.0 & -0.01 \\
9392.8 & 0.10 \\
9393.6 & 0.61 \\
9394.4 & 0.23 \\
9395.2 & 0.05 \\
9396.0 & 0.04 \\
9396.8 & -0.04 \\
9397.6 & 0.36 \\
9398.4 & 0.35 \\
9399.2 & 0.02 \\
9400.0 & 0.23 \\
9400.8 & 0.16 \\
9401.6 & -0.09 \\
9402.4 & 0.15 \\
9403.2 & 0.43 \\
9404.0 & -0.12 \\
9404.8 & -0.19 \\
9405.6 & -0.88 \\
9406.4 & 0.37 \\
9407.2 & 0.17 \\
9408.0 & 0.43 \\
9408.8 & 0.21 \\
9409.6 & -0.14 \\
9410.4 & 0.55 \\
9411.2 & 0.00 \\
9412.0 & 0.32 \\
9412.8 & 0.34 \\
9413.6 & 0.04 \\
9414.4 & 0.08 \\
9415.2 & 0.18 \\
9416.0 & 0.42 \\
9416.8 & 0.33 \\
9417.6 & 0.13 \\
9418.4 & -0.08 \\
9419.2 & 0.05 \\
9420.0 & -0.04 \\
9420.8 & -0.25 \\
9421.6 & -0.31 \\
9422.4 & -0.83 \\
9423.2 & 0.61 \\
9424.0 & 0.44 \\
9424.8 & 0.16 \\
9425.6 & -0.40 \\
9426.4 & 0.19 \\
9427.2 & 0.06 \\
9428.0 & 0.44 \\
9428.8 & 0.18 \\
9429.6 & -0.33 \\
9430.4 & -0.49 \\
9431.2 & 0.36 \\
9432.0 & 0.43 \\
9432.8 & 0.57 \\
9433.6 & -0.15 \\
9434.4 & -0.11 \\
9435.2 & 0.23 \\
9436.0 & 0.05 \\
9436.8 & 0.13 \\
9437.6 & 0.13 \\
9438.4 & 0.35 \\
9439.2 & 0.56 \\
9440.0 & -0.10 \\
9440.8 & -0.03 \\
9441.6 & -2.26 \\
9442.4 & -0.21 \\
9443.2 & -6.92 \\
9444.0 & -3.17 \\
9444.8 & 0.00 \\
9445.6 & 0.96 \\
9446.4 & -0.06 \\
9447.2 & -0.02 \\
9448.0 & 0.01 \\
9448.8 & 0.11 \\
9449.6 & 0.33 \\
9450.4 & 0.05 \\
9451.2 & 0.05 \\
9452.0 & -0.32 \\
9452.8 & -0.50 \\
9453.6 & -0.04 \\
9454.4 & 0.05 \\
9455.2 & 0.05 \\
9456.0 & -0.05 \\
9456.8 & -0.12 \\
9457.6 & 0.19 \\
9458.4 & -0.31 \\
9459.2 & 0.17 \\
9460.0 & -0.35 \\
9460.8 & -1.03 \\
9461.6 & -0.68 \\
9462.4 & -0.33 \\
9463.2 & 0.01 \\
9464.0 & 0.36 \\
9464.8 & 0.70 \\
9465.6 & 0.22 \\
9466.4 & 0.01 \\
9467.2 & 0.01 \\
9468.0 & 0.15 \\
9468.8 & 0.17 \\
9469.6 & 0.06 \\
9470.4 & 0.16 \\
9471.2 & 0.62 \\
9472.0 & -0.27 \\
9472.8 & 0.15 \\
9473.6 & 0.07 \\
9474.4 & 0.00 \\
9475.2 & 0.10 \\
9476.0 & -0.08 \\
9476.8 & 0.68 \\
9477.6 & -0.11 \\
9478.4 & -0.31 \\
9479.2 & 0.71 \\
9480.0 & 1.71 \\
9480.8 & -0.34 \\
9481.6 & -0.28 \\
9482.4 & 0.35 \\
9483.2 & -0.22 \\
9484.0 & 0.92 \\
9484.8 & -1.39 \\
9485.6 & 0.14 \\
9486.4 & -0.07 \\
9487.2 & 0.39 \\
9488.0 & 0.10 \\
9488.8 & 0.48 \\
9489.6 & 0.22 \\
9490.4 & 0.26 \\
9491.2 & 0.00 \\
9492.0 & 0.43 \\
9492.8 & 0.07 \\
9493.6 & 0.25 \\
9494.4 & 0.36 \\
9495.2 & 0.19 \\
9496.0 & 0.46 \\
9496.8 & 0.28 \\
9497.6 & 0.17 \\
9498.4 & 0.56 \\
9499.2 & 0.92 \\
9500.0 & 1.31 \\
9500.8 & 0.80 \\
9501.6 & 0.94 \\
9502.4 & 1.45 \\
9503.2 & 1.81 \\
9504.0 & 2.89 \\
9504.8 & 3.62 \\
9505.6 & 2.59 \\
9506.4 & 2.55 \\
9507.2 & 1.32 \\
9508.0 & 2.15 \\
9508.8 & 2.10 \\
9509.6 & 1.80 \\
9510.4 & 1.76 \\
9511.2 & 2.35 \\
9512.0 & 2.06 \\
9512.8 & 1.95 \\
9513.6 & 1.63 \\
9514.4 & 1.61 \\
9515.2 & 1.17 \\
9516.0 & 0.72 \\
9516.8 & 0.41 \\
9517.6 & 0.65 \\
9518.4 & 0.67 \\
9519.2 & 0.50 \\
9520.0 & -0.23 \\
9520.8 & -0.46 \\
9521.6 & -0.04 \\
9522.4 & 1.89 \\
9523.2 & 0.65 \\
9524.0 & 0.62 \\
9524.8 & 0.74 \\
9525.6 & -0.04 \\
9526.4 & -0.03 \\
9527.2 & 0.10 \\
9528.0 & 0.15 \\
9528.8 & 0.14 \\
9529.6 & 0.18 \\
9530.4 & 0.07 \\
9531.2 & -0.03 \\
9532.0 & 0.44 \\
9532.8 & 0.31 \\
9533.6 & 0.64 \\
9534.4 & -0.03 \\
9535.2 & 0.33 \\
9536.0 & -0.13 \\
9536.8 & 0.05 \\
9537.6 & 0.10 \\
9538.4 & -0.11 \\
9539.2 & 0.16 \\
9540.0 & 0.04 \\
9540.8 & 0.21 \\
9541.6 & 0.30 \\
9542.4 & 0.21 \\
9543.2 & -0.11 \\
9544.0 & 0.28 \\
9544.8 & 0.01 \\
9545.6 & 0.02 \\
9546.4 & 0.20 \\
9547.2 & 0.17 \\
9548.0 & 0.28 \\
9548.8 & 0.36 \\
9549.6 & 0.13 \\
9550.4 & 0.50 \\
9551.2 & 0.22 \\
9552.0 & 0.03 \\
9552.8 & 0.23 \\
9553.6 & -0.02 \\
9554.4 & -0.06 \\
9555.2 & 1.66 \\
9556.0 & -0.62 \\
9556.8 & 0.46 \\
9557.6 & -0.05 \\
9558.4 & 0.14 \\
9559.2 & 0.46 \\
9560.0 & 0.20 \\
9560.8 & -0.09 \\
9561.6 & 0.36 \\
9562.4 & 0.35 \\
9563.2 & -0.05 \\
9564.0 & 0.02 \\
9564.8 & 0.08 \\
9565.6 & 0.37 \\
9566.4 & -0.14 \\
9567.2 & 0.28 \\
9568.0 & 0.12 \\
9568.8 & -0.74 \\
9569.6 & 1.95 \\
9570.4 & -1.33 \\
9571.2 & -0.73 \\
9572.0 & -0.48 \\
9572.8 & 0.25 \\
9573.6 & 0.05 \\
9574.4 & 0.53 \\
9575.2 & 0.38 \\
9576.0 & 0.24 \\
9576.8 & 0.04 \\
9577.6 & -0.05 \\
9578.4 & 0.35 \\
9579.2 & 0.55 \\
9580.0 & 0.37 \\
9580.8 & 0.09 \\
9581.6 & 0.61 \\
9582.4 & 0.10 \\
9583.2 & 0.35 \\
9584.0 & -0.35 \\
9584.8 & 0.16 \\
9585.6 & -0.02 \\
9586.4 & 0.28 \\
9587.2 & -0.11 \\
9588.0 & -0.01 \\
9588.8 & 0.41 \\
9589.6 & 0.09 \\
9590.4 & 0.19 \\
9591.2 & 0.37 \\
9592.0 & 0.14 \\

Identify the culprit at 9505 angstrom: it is [O II] 3727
